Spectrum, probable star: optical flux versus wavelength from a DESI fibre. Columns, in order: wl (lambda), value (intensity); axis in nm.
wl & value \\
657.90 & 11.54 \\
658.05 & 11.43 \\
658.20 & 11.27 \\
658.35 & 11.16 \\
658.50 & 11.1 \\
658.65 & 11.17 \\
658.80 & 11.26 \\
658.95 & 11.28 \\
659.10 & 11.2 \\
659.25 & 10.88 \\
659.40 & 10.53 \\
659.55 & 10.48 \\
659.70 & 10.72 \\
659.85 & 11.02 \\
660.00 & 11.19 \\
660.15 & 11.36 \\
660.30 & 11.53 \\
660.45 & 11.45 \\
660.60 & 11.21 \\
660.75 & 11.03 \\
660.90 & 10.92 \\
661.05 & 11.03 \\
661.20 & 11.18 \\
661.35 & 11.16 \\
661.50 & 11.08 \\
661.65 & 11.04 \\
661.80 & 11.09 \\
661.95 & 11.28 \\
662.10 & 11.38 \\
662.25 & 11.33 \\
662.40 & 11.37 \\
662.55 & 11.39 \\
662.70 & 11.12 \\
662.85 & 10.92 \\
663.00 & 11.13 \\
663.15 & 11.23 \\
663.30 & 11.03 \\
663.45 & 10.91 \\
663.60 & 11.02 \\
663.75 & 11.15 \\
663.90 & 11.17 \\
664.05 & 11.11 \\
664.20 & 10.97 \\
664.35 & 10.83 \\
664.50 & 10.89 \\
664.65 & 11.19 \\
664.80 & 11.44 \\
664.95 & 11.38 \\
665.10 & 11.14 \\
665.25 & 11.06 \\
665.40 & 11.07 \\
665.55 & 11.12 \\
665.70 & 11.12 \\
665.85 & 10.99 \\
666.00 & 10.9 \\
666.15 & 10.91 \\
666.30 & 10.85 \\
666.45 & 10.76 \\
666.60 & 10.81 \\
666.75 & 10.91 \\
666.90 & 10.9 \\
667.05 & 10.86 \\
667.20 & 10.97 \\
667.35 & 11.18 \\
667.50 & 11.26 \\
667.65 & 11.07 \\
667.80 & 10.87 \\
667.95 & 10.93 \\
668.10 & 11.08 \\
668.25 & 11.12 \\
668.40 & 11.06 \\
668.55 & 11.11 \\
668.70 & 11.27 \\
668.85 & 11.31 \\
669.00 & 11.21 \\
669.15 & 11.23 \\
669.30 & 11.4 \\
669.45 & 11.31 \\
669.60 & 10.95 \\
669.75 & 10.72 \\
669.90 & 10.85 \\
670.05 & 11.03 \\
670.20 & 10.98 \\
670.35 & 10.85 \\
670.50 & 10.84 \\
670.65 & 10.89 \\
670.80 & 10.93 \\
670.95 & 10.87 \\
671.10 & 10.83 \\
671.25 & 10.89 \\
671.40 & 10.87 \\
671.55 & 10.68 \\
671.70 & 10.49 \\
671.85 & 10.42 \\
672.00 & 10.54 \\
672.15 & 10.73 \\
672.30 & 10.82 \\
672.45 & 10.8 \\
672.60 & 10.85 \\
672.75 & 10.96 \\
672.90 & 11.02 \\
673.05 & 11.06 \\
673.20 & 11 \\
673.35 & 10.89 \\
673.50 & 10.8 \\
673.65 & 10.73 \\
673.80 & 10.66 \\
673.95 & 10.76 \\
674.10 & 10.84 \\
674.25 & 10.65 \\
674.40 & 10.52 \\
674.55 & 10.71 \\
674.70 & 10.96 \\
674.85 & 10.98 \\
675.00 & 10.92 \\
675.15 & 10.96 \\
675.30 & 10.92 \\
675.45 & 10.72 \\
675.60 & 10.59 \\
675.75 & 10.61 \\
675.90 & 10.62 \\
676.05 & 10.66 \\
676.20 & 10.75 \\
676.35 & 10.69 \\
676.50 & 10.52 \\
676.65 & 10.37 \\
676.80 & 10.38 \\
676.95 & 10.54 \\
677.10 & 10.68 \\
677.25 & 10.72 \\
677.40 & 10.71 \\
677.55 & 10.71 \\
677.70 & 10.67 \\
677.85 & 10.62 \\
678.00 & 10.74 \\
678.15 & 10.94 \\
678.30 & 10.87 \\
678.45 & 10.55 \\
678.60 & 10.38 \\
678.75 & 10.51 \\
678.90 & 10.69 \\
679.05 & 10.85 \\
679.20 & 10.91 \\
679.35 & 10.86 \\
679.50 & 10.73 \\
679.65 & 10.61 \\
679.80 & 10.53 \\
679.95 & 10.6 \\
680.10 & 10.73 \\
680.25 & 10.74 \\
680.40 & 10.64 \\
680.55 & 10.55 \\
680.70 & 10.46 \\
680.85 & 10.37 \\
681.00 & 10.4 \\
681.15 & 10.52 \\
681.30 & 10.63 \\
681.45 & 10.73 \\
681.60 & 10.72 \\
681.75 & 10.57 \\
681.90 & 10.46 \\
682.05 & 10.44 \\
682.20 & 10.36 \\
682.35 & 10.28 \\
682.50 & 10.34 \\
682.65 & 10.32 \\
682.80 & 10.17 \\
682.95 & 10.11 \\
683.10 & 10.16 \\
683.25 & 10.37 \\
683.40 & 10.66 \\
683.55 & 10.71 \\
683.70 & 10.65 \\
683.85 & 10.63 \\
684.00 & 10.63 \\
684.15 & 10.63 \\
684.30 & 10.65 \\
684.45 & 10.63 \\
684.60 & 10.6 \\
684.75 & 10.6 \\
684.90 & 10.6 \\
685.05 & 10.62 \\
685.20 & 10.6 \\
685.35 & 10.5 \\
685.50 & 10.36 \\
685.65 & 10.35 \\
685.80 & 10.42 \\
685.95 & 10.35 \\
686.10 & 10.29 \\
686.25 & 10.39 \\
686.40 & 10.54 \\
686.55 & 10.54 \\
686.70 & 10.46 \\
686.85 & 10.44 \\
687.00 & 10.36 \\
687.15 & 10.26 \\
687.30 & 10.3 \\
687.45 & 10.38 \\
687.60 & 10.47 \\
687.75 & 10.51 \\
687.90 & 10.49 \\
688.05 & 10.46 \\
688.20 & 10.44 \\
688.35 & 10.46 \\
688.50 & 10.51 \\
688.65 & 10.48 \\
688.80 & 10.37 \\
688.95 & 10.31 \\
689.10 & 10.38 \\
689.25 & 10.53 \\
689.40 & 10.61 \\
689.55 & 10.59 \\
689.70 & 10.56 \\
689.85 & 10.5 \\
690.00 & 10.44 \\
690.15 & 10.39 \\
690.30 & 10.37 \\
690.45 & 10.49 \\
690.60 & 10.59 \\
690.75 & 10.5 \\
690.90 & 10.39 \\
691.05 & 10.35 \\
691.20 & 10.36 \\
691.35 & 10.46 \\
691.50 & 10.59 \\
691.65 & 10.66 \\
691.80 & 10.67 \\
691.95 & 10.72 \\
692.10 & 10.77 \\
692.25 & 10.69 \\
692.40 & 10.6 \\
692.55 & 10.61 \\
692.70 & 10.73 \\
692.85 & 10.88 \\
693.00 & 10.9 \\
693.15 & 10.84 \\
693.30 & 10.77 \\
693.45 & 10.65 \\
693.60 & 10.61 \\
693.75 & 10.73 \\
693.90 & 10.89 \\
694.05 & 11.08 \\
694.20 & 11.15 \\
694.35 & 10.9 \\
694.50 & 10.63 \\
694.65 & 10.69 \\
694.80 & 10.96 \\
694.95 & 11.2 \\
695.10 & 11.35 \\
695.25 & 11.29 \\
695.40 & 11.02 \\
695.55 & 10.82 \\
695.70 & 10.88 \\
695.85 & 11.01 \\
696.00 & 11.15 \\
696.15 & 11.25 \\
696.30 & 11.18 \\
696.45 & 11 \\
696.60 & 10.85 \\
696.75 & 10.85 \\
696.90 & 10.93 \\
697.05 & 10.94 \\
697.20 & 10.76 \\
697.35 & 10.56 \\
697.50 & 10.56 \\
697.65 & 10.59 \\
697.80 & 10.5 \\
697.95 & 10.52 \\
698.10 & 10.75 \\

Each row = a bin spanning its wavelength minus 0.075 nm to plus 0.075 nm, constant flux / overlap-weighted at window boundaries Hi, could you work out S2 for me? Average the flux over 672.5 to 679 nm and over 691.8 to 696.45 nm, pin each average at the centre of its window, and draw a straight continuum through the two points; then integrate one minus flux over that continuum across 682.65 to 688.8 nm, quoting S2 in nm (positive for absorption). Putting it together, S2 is 0.20 nm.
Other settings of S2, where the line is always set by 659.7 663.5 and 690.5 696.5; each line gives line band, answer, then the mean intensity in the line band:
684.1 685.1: 0.03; 10.6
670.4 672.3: 0.05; 10.8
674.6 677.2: 0.07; 10.7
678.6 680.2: 0.04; 10.7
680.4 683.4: 0.14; 10.4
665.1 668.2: 0.04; 11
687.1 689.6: 0.10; 10.4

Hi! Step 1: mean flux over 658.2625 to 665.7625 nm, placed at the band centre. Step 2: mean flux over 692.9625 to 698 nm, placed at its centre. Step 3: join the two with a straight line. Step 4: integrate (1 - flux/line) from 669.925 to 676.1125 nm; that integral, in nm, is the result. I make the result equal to 0.134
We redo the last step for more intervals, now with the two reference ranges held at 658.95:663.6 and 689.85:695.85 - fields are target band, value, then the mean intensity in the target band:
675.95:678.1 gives 0.06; 10.6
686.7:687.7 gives 0.04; 10.4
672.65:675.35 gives 0.03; 10.9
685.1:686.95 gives 0.06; 10.4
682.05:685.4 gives 0.11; 10.5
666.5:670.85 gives 0.00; 11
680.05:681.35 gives 0.04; 10.6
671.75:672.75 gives 0.02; 10.7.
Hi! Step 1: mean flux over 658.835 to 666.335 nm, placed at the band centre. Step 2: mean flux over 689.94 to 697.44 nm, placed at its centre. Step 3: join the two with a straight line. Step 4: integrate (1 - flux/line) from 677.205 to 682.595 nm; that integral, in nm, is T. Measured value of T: 0.15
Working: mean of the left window 11.1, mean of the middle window 10.6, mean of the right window 10.8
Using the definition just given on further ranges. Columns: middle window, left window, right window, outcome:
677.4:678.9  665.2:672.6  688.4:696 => 0.02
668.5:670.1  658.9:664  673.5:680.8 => -0.03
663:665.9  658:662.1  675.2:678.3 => -0.03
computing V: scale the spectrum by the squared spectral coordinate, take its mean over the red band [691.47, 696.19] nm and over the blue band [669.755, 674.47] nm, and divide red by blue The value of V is 1.07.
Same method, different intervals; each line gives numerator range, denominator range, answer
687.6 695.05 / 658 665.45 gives 1.04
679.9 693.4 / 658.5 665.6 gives 1.02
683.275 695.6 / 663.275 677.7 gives 1.03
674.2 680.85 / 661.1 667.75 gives 1.00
